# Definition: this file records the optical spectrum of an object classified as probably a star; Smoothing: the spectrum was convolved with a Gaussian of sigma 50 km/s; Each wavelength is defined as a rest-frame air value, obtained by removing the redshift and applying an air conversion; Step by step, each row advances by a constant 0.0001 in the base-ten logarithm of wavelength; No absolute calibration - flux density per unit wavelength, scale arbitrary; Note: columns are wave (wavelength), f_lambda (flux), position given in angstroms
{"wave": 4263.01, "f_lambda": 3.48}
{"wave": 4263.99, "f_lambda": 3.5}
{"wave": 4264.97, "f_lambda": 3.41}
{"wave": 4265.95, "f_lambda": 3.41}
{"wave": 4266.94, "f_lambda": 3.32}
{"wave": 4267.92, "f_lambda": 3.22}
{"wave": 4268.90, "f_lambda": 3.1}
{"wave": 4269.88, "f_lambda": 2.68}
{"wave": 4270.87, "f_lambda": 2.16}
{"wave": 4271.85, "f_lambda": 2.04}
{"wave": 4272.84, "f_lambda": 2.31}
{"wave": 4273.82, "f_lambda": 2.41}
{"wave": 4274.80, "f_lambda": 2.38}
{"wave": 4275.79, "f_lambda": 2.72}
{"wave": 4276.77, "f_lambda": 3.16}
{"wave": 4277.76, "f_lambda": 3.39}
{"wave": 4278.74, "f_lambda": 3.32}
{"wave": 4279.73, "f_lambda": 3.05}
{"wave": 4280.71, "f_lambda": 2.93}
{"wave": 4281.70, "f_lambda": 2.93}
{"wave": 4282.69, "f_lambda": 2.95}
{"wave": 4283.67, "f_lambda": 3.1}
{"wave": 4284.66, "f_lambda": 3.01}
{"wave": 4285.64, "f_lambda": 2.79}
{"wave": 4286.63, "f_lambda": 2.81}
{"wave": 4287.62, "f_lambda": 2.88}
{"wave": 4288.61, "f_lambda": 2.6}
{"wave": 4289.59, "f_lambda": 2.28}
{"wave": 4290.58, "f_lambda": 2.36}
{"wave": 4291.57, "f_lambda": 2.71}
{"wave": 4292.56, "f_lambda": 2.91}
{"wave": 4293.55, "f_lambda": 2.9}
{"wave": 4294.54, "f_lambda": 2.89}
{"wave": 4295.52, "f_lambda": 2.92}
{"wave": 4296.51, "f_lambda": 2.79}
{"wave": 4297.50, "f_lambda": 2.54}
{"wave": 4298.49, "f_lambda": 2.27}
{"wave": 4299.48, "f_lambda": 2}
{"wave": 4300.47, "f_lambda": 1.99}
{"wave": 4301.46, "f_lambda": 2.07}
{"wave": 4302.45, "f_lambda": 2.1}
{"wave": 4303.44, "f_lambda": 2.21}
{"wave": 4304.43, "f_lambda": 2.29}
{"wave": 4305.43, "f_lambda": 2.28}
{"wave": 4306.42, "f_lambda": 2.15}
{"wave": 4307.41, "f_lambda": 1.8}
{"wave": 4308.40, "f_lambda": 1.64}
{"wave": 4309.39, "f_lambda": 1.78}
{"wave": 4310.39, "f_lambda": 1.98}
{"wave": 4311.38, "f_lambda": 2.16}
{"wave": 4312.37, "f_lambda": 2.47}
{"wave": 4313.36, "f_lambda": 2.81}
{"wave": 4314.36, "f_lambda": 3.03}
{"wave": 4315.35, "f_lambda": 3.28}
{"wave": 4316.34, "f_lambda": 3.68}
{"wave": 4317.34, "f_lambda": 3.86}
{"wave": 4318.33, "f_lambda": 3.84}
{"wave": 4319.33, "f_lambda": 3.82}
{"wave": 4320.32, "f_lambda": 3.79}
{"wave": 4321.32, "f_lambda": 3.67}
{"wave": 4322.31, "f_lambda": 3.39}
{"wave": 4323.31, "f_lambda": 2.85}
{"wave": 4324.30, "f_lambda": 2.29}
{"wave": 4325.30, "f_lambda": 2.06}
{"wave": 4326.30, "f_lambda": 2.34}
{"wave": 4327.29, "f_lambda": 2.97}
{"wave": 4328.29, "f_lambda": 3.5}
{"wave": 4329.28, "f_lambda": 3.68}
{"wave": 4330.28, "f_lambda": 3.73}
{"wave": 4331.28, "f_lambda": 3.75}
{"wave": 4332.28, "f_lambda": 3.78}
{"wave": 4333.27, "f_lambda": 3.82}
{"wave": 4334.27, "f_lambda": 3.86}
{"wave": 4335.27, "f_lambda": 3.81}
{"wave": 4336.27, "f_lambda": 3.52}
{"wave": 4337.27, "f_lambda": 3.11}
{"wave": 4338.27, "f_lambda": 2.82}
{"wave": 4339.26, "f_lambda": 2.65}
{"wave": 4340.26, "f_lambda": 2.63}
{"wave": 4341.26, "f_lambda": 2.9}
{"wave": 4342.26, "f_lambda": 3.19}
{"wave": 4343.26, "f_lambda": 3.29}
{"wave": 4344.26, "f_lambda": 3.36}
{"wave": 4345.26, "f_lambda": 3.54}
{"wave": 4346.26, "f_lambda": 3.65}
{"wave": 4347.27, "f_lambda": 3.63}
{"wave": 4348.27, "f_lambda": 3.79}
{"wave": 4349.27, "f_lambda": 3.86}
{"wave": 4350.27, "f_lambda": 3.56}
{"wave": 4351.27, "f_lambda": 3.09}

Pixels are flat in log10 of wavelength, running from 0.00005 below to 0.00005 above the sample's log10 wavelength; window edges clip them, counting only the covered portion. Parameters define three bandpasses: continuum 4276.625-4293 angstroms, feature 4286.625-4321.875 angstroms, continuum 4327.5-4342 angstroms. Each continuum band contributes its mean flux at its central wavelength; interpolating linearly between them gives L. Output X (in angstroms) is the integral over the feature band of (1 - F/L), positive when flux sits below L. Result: 4.9 angstroms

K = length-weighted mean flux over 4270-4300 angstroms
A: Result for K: 2.72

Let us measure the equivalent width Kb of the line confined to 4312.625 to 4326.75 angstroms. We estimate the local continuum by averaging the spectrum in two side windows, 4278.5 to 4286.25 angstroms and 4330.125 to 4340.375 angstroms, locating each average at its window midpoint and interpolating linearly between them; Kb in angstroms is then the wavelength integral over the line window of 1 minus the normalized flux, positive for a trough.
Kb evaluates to 0.5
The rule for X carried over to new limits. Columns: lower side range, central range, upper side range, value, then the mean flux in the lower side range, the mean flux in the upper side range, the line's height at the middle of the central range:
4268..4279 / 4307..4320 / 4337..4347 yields 0.68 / 2.7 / 3.13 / 2.95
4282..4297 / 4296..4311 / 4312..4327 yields 4.20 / 2.8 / 3.15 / 2.96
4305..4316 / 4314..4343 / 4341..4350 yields -4.12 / 2.33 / 3.48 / 2.92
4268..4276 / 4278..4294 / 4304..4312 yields -3.72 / 2.5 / 2.01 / 2.31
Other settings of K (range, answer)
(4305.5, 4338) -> 3.06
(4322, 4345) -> 3.19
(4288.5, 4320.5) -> 2.6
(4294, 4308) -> 2.31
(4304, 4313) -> 2.07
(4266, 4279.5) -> 2.81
